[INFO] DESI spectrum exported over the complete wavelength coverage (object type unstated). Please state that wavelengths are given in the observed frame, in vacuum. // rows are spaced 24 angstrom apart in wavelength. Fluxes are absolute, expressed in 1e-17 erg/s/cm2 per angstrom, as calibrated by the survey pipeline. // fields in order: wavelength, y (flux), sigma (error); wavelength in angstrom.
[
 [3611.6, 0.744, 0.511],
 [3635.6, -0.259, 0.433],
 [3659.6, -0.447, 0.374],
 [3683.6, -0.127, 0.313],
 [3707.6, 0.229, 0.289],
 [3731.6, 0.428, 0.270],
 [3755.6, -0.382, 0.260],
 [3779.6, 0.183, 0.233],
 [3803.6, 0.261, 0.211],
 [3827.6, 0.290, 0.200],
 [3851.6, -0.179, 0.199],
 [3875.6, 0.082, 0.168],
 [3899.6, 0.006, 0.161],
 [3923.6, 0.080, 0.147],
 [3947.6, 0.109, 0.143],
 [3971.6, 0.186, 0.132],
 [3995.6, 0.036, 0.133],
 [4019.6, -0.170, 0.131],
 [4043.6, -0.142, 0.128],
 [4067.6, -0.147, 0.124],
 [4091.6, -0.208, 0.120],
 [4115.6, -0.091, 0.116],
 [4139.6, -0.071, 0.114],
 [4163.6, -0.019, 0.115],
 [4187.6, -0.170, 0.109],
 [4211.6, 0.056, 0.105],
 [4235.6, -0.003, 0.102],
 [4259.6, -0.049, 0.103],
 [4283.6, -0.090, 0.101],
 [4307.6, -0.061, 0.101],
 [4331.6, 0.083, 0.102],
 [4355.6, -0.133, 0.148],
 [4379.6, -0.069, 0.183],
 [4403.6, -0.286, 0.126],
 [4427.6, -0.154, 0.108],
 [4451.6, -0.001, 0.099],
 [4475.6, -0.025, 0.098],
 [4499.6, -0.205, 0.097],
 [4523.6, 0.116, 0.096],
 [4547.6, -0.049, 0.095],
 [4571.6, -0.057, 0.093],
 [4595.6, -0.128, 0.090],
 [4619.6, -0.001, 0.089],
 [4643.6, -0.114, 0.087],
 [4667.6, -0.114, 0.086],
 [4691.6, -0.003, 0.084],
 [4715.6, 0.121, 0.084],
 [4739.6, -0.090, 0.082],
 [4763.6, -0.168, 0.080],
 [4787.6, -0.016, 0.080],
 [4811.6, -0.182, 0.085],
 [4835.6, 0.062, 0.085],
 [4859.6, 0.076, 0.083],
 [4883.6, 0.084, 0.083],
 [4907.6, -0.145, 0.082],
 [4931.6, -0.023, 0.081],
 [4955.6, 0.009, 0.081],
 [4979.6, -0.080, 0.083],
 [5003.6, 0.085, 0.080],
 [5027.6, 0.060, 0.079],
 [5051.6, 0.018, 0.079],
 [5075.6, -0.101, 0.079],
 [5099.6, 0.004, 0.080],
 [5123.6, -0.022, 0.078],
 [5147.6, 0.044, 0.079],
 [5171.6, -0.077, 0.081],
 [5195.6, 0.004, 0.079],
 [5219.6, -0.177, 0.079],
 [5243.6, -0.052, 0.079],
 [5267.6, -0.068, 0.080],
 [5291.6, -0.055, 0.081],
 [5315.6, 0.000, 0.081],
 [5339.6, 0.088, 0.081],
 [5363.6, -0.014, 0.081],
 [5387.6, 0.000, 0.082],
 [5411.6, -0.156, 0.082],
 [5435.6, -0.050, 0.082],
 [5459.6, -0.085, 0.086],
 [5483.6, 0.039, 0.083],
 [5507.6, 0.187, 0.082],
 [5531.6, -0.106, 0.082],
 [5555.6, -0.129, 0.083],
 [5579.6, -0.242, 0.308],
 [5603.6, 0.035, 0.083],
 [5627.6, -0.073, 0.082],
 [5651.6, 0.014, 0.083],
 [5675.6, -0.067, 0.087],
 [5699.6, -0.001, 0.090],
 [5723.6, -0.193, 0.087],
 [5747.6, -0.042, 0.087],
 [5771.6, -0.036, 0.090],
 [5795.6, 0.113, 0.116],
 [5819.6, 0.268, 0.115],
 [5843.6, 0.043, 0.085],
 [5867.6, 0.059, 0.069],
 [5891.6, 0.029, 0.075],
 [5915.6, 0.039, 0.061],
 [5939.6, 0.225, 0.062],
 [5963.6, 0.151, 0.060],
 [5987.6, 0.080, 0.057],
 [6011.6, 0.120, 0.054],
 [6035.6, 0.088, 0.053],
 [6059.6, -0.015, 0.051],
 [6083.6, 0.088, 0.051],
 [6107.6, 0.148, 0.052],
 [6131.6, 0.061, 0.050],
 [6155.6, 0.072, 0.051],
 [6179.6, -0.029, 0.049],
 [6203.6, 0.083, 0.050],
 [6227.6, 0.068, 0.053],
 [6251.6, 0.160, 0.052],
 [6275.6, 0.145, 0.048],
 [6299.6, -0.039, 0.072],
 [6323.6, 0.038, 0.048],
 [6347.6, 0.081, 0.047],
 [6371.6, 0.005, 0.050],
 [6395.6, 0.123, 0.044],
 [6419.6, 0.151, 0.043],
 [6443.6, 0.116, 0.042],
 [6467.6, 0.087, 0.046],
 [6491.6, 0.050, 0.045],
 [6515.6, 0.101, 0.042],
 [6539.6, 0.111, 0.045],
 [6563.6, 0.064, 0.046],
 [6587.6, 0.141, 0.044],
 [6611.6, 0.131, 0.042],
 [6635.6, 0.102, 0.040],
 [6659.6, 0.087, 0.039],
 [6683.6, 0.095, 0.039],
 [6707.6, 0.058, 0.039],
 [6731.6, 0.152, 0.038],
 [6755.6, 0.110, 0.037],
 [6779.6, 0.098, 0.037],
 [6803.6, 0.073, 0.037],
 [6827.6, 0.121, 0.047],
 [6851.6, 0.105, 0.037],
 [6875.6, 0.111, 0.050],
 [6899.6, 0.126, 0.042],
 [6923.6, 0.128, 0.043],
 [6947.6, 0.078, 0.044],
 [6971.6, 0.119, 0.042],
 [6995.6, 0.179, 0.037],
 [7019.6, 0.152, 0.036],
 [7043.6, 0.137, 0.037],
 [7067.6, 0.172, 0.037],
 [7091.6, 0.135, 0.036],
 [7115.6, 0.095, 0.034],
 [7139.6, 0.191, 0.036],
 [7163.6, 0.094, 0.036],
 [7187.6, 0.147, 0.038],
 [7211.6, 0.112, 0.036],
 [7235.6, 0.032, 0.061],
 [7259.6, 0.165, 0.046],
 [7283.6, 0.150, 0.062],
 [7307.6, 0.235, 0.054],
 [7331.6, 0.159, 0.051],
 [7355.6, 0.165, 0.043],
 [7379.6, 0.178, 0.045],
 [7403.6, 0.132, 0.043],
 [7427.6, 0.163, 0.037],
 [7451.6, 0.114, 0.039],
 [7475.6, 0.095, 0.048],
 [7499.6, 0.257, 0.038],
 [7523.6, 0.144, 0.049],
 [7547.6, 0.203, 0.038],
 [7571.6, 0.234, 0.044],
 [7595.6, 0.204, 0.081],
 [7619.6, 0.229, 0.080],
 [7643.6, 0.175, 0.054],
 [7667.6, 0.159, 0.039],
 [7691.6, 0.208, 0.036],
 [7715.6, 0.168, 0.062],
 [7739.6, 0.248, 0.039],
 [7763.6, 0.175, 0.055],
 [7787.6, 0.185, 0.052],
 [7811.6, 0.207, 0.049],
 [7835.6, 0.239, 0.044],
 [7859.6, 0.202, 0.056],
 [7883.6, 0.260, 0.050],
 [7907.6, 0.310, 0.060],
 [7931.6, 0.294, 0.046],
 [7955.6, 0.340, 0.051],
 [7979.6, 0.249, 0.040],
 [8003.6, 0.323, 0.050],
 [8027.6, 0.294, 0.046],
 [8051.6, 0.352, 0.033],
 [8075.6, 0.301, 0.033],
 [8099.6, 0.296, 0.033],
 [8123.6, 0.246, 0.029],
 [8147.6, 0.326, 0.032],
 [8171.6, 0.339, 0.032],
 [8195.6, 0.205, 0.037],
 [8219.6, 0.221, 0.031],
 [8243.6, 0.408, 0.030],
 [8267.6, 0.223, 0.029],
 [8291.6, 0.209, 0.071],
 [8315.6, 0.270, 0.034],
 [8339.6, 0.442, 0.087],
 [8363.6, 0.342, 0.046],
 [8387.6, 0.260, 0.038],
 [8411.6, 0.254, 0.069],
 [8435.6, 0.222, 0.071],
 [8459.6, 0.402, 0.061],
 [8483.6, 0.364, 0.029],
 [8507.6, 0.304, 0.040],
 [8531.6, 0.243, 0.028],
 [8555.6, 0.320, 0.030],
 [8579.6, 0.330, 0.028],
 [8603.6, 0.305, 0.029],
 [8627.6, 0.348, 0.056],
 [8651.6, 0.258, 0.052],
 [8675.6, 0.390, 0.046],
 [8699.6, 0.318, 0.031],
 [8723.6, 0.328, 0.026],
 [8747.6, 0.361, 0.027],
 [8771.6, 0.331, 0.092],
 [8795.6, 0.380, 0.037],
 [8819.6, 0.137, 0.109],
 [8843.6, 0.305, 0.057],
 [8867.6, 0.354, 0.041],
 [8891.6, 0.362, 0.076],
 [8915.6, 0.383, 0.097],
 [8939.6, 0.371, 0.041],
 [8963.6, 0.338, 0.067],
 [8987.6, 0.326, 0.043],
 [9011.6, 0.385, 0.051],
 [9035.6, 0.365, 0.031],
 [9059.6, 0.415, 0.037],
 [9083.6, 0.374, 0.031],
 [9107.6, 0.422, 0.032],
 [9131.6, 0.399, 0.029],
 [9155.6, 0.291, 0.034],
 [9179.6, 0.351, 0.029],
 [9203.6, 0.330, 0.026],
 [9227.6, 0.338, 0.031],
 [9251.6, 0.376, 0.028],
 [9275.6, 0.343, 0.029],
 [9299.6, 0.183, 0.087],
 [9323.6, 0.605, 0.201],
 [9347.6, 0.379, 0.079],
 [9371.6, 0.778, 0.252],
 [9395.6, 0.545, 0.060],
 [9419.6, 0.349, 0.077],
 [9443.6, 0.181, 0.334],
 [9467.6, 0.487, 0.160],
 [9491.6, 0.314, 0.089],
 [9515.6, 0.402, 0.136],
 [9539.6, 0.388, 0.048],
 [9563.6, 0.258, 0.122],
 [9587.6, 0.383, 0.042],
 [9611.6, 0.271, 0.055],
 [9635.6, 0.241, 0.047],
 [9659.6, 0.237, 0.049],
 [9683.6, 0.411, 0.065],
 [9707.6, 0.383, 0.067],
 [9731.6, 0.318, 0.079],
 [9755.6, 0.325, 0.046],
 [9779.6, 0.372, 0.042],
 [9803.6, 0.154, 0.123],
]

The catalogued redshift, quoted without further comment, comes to 0.98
